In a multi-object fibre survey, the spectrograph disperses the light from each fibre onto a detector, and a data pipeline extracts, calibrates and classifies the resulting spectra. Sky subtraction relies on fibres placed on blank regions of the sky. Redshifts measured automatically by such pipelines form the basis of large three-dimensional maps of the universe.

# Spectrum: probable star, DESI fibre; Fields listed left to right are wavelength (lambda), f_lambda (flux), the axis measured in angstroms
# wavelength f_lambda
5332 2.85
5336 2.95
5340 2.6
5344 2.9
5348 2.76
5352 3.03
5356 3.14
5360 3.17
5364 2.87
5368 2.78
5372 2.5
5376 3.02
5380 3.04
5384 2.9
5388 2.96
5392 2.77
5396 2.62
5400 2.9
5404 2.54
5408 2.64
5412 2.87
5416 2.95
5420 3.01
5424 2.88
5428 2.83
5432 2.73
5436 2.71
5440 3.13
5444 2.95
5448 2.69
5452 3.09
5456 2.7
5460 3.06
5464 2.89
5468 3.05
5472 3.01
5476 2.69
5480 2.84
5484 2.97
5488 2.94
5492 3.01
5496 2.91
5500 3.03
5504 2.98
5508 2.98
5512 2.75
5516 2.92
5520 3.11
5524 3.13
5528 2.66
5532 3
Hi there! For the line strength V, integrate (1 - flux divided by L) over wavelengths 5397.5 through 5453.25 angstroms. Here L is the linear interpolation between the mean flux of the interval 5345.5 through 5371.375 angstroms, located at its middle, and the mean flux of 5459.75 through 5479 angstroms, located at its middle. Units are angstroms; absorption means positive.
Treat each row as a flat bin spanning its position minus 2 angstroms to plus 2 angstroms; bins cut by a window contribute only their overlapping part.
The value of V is 1.5 angstroms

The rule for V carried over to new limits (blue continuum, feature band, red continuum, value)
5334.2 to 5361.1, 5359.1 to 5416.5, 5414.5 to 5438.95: 1.35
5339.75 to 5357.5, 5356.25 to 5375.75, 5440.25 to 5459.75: 0.21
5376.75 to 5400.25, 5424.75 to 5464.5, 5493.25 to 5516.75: 0.31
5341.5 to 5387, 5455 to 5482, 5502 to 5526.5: 0.52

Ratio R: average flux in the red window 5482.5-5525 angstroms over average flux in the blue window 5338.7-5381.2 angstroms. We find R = 1.03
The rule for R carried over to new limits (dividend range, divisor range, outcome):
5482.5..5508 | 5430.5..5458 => 1.04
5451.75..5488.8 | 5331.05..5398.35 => 1.01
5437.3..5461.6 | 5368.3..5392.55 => 1.02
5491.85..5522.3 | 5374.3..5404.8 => 1.04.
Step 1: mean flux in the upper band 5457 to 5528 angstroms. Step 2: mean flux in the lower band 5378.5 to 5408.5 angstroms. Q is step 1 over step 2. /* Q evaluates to 1.05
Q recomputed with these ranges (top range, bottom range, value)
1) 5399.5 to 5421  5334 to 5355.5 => 0.98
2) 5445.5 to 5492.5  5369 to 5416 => 1.04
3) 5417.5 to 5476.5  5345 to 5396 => 1.00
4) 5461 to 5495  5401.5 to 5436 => 1.05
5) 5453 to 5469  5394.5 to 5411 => 1.09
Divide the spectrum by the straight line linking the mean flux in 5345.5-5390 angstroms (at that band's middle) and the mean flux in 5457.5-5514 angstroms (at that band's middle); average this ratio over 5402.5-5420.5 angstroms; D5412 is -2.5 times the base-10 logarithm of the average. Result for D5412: 0.05 mag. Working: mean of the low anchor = 2.92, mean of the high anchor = 2.93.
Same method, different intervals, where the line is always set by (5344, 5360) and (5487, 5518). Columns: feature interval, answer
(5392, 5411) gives 0.107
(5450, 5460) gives 0.010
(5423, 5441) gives 0.047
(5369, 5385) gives 0.047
